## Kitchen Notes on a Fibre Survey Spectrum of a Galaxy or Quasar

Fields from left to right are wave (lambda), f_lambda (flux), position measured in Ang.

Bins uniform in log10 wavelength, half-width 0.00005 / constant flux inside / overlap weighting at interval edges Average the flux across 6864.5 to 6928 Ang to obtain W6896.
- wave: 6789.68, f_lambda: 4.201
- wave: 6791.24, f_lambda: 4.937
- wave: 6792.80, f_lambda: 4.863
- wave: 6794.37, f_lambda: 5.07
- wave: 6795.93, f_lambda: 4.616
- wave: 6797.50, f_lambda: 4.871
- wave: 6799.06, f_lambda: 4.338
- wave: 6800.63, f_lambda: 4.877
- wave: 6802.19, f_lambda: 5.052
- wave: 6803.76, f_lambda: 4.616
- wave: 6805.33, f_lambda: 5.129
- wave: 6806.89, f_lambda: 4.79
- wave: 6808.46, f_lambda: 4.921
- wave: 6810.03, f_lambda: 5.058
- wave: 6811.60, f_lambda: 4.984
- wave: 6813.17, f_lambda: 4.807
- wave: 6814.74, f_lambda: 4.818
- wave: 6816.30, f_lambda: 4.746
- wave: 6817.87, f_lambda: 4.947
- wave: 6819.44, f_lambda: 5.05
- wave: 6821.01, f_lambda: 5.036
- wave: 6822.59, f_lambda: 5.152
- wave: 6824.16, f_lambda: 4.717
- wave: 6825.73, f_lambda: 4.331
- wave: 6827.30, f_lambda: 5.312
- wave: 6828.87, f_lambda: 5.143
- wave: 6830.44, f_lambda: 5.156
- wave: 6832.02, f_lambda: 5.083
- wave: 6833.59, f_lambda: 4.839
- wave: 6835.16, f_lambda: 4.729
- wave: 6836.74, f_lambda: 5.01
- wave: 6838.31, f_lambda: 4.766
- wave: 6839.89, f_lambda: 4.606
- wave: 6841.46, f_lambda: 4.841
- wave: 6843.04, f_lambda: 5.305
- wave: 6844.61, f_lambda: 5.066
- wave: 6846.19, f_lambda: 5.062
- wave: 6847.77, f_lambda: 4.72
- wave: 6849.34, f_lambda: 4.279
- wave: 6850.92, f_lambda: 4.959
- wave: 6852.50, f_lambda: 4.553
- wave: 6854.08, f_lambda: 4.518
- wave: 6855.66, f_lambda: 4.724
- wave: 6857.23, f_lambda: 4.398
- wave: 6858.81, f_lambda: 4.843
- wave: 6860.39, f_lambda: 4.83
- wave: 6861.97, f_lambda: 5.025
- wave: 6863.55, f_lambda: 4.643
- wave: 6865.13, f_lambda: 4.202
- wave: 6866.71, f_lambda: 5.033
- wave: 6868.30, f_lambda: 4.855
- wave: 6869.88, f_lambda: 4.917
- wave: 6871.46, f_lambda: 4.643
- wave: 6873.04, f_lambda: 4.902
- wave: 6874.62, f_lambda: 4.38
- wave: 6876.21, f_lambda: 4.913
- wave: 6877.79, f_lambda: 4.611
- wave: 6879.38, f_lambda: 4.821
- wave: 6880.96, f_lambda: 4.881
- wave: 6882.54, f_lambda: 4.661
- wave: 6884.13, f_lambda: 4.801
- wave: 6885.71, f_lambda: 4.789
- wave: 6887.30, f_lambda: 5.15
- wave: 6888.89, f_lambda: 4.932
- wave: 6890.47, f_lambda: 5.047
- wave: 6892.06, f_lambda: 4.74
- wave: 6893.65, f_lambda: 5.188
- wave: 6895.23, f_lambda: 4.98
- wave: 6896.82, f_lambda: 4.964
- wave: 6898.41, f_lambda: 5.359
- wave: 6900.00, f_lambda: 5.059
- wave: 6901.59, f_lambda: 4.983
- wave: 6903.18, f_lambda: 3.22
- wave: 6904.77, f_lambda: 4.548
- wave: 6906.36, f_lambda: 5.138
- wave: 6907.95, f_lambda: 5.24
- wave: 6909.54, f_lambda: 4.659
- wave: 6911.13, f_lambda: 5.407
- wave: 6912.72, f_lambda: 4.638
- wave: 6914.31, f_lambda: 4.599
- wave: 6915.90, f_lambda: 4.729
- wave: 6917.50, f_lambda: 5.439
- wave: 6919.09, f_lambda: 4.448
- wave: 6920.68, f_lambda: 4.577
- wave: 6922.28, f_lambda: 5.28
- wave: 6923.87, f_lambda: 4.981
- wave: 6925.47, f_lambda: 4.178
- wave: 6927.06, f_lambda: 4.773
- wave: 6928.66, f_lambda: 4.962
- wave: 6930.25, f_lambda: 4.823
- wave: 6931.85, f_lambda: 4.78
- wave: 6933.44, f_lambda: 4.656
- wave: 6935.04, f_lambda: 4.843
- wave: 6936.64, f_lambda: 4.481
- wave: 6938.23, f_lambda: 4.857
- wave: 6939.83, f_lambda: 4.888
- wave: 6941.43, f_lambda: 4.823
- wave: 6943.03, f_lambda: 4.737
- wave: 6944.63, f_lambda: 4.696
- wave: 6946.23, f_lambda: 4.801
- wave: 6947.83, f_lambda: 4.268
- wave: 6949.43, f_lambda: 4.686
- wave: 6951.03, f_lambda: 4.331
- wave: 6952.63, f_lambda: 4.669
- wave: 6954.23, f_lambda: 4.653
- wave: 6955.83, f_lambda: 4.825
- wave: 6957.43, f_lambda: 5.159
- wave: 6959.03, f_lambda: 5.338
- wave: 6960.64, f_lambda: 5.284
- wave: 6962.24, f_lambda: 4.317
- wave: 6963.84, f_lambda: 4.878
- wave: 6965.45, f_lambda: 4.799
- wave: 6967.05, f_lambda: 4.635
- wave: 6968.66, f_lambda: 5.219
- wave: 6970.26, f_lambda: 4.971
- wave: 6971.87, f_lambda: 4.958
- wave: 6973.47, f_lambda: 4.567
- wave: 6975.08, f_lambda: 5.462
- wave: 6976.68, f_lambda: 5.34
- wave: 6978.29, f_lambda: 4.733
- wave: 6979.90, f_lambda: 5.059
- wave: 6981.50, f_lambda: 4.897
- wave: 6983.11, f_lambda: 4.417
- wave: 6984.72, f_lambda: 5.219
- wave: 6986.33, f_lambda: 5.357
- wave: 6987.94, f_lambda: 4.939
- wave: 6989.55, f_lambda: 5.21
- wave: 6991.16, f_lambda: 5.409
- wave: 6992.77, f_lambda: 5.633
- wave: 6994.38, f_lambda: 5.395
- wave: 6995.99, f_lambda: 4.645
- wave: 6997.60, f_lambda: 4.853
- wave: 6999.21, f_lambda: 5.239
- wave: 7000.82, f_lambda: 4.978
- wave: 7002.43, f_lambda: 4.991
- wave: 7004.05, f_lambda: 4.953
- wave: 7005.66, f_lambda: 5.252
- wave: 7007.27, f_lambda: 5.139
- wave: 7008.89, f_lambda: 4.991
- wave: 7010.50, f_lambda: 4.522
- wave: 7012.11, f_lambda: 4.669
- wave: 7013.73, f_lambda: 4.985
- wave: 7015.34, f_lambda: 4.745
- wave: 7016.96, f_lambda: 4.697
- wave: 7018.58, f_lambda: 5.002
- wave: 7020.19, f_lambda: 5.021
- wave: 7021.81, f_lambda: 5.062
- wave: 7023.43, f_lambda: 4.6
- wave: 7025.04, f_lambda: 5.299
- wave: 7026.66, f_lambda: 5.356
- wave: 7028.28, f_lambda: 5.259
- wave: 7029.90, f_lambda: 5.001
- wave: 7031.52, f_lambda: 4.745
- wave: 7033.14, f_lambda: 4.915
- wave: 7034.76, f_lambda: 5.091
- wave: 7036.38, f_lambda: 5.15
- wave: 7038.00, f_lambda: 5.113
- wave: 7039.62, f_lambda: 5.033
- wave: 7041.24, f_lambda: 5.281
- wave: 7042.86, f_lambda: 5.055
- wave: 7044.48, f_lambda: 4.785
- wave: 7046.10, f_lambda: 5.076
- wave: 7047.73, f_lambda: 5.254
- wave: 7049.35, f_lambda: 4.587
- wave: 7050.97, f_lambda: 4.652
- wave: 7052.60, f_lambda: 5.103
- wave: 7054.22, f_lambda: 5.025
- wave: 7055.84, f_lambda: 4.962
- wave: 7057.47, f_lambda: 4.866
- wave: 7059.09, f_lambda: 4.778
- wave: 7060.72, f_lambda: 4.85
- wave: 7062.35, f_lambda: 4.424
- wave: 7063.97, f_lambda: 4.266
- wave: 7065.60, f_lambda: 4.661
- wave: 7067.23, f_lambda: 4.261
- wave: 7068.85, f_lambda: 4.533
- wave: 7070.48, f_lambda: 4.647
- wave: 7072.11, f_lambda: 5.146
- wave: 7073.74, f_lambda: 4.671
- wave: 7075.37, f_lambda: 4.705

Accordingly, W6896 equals 4.82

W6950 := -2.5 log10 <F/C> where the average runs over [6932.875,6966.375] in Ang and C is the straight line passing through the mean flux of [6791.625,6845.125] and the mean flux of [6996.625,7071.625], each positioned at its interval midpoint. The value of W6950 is 0.032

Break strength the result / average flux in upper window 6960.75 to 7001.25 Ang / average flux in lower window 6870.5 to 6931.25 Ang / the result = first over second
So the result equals 1.0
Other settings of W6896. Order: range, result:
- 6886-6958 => 4.8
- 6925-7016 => 4.9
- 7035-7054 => 5.01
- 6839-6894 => 4.79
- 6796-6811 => 4.84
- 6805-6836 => 4.94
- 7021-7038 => 5.05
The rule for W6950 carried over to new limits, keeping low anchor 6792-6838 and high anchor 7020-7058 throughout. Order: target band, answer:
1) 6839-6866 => 0.04 mag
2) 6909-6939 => 0.03 mag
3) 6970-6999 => -0.02 mag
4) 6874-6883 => 0.05 mag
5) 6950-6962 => 0.02 mag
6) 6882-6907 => 0.02 mag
